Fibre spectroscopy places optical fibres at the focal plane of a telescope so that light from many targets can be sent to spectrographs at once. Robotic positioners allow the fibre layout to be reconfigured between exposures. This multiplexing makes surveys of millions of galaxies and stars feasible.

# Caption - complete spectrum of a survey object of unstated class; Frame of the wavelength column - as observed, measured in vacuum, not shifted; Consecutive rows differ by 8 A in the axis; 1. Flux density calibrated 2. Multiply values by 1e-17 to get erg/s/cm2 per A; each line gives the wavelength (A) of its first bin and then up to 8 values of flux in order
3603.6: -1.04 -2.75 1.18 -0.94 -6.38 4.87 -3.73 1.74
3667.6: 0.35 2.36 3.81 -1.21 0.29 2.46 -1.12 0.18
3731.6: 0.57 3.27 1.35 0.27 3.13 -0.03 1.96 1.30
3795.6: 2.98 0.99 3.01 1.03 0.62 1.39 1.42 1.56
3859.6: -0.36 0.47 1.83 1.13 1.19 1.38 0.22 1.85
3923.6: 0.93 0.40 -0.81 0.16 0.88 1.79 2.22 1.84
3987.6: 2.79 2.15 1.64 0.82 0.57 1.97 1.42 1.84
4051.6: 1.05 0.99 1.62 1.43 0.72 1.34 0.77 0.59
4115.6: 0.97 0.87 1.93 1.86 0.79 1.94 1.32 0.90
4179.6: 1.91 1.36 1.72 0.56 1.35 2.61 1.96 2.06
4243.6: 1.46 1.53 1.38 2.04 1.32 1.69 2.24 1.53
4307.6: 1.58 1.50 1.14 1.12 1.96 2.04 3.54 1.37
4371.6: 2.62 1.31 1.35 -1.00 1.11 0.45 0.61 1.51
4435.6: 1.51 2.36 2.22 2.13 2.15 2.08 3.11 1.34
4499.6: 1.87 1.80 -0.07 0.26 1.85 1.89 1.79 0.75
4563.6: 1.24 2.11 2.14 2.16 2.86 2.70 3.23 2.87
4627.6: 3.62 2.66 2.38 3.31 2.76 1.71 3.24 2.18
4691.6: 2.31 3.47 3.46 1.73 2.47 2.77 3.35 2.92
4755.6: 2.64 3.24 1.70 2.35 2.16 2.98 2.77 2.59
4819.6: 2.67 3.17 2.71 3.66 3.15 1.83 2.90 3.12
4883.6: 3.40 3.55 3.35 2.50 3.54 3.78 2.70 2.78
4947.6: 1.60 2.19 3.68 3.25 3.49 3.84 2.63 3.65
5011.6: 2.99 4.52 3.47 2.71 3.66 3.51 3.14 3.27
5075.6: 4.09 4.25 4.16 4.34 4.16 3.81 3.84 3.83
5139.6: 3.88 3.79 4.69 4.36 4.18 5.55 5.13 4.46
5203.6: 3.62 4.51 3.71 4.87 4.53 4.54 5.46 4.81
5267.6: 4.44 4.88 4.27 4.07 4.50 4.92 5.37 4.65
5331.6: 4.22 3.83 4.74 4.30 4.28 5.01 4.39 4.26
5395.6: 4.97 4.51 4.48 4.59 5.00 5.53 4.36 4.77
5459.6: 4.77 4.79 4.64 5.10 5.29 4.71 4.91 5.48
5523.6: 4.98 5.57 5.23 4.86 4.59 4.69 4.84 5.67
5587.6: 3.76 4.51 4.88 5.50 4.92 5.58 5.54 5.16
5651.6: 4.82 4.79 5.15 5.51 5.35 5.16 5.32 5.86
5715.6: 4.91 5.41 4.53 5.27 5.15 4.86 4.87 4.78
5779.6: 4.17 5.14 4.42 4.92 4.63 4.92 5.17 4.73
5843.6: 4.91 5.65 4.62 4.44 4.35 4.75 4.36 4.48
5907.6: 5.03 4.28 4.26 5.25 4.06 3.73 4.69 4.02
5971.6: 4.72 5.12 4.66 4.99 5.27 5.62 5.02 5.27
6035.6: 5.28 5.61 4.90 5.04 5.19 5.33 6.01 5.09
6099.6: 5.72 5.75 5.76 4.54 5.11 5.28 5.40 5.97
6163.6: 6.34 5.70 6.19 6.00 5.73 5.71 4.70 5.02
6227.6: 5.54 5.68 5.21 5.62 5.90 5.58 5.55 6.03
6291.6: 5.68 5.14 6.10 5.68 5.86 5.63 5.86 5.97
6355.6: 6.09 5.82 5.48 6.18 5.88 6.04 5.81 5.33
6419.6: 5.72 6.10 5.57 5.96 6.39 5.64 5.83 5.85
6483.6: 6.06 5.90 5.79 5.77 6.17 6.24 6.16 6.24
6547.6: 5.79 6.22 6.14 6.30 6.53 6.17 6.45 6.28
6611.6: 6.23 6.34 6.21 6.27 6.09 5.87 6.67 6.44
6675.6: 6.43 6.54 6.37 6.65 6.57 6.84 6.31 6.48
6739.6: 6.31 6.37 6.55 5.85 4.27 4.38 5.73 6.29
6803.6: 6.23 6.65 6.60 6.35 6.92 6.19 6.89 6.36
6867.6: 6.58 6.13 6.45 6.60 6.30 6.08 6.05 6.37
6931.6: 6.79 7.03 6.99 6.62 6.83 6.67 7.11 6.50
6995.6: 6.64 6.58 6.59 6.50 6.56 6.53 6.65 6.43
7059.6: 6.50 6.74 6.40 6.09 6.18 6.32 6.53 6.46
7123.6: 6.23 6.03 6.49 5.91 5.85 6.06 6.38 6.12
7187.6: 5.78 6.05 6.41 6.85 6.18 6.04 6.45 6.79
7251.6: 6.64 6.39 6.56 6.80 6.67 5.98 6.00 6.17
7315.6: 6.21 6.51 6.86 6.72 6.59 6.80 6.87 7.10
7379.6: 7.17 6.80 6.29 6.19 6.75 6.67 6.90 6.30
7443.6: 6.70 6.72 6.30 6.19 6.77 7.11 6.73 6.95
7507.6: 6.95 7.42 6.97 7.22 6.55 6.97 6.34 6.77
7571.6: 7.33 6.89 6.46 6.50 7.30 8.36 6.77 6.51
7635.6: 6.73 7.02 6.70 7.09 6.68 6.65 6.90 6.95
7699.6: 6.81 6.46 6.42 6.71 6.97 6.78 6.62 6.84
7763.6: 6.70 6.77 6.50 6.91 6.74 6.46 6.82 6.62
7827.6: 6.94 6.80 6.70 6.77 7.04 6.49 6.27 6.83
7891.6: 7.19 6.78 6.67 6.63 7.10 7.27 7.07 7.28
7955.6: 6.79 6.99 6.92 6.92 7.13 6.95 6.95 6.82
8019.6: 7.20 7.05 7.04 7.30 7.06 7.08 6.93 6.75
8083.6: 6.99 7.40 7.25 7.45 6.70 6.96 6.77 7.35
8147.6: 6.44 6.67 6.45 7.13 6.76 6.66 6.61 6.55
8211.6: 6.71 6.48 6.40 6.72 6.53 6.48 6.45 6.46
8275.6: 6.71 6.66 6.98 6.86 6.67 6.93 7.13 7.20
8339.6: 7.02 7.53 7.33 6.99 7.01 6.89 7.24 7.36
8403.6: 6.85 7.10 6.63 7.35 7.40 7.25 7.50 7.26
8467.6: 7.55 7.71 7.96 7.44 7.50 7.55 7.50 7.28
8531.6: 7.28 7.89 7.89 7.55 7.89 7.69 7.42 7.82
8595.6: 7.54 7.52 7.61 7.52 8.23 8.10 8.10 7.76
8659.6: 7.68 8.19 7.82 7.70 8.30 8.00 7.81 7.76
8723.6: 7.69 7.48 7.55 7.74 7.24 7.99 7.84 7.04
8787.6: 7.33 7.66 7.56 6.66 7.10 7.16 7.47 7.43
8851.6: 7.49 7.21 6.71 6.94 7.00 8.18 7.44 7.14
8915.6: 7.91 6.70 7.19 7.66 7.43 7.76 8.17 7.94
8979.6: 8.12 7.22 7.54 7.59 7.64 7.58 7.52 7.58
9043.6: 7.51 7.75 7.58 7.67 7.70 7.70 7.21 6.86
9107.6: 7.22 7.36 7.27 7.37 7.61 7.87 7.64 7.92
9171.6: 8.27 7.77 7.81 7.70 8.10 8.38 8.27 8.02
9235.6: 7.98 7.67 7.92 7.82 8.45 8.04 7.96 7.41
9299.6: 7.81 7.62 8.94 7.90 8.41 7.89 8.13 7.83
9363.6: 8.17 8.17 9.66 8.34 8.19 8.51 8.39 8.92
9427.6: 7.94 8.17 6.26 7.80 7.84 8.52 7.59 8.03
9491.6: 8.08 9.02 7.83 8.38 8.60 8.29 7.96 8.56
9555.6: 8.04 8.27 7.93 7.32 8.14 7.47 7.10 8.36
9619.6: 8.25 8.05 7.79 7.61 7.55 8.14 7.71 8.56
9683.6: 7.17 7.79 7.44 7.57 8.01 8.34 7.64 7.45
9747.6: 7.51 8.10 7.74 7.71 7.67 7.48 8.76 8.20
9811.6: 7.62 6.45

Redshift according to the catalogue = 0.15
